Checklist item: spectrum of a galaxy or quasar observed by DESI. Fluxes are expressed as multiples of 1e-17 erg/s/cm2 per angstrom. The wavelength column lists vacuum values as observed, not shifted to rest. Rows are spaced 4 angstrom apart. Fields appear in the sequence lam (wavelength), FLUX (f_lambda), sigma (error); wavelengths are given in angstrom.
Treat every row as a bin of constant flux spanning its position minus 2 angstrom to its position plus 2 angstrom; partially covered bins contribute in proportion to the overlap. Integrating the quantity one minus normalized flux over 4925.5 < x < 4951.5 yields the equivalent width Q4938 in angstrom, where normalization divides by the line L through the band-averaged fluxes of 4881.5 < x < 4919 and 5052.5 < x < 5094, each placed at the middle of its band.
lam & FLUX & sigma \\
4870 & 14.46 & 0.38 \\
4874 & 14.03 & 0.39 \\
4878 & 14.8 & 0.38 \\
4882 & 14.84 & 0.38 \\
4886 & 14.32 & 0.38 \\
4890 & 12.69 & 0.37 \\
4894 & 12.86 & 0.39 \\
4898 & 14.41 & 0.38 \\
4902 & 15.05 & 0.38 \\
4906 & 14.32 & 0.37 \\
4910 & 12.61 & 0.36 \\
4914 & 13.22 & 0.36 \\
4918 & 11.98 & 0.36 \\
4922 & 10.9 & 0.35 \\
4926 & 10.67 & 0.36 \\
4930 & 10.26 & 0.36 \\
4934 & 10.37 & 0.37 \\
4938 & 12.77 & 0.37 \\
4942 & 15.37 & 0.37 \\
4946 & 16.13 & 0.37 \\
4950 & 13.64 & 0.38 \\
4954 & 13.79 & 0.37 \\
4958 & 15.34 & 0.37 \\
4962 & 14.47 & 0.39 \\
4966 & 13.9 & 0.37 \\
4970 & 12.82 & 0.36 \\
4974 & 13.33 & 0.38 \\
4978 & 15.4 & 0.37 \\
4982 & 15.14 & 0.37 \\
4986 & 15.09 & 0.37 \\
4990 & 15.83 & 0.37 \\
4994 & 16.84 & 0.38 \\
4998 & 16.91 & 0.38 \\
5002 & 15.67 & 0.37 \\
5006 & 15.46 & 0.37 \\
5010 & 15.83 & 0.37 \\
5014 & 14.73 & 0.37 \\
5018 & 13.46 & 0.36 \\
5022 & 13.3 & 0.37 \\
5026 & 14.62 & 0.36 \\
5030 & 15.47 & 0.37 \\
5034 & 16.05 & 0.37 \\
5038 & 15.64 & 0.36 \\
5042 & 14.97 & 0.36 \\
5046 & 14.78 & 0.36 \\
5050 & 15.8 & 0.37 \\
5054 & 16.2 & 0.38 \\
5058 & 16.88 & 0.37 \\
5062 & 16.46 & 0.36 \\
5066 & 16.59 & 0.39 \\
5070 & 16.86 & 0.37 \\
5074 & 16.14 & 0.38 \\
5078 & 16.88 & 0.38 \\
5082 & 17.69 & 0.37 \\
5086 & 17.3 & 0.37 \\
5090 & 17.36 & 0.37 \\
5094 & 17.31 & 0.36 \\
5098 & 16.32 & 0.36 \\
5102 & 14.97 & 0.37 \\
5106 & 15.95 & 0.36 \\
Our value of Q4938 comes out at 2.7 angstrom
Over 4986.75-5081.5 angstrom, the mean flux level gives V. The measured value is 15.7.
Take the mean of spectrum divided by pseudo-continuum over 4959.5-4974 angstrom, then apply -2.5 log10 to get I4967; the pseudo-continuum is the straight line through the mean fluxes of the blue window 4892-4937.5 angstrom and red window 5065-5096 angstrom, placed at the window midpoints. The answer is 0.01 mag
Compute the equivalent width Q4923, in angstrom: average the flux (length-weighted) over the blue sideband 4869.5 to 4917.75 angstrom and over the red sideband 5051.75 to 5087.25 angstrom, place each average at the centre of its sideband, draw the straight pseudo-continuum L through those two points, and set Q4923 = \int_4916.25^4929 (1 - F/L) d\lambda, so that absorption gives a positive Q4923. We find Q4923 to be 2.89 angstrom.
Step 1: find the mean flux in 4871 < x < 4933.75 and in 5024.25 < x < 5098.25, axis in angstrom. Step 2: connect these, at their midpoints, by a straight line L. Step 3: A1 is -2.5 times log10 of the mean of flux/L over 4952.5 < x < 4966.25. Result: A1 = -0.017 mag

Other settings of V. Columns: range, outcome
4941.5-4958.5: 14.8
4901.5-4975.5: 13.2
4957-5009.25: 15.1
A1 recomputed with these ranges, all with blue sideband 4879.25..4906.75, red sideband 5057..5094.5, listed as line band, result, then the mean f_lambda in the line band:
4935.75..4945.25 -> 0.04 mag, 14.2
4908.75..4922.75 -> 0.18 mag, 12.3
